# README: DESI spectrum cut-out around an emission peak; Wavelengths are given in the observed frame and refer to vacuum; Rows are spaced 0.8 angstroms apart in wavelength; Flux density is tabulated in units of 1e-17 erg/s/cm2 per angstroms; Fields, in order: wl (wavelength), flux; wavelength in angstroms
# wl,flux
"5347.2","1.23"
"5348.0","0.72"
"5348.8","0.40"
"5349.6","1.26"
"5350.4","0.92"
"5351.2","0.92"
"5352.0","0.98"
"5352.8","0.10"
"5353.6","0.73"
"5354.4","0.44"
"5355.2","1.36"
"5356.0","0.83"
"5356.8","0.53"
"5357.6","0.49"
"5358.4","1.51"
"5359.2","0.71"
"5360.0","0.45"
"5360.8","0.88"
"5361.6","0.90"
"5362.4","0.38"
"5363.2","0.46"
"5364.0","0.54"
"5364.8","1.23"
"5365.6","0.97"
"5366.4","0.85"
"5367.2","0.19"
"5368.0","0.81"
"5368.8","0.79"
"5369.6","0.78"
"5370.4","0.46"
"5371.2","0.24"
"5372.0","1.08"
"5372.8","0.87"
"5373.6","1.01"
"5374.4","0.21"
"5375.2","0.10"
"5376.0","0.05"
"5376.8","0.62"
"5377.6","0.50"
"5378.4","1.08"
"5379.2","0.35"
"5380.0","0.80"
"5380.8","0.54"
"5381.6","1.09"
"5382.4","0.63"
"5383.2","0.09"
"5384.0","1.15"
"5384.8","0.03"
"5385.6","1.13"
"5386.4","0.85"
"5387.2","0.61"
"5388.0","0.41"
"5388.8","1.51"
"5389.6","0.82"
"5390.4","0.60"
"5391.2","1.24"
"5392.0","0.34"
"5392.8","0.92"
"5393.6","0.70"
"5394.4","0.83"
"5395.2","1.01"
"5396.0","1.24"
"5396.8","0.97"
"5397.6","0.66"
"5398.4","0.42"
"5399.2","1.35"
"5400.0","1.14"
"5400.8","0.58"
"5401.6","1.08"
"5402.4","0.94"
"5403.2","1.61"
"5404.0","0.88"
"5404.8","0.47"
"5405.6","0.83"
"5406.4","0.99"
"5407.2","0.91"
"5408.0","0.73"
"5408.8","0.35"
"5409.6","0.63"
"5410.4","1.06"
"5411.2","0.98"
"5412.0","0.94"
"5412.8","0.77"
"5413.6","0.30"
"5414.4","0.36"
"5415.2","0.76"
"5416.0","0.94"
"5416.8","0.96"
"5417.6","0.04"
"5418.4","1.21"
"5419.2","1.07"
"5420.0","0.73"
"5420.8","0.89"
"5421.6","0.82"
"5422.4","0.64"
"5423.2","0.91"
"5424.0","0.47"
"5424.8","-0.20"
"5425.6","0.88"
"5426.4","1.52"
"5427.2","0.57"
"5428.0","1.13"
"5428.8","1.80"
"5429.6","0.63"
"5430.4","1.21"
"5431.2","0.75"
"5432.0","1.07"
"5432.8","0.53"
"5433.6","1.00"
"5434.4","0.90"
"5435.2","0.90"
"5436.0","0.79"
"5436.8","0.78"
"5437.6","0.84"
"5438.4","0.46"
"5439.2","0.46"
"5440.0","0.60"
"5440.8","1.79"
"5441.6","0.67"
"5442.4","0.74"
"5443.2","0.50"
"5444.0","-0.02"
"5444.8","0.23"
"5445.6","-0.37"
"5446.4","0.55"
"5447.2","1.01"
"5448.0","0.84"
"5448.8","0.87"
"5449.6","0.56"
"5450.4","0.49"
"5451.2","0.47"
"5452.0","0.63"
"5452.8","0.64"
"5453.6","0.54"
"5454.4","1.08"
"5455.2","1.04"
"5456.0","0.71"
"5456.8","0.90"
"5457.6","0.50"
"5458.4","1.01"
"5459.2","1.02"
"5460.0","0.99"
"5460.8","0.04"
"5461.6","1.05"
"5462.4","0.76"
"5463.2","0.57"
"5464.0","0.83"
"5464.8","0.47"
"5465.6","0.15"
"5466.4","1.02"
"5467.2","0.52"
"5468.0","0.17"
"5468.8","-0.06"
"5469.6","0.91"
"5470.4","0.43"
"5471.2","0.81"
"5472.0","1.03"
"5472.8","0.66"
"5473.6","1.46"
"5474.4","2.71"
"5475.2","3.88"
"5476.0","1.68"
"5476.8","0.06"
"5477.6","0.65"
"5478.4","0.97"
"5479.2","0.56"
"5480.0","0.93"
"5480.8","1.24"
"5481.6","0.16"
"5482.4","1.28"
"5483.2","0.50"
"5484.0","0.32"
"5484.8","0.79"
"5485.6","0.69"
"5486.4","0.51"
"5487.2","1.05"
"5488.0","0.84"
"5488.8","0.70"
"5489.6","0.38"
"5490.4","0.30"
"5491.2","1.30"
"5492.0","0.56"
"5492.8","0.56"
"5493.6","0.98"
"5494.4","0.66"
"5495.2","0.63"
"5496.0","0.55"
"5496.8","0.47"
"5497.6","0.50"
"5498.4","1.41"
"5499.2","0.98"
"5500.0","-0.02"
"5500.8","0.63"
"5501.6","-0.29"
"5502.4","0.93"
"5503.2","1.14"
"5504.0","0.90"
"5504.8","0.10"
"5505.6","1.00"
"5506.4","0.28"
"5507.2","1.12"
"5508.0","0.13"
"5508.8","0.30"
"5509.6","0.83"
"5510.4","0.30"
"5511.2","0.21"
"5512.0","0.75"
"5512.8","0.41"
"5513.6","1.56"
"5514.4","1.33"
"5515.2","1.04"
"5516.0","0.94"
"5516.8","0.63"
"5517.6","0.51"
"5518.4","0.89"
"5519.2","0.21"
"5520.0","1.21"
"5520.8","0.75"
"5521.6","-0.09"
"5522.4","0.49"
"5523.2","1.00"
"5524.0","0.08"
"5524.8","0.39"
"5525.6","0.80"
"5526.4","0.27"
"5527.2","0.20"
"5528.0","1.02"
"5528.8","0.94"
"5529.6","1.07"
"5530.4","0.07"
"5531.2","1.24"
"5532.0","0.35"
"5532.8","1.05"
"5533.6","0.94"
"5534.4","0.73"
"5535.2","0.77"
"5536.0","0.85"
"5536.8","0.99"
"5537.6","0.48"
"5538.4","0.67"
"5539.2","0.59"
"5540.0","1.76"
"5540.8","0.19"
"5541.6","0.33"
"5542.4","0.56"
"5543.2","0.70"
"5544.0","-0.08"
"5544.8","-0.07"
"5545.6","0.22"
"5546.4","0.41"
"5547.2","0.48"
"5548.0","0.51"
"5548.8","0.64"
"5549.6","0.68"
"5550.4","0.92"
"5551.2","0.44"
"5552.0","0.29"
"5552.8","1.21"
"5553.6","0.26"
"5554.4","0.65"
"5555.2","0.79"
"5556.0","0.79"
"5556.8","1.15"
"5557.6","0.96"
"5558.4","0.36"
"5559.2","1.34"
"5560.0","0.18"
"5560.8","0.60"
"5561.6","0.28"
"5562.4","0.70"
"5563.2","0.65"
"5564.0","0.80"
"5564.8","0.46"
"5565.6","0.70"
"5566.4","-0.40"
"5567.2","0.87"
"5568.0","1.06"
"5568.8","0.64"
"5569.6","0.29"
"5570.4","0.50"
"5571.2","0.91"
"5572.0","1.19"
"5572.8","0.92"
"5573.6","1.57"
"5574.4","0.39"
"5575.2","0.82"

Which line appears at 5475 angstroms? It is H-beta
